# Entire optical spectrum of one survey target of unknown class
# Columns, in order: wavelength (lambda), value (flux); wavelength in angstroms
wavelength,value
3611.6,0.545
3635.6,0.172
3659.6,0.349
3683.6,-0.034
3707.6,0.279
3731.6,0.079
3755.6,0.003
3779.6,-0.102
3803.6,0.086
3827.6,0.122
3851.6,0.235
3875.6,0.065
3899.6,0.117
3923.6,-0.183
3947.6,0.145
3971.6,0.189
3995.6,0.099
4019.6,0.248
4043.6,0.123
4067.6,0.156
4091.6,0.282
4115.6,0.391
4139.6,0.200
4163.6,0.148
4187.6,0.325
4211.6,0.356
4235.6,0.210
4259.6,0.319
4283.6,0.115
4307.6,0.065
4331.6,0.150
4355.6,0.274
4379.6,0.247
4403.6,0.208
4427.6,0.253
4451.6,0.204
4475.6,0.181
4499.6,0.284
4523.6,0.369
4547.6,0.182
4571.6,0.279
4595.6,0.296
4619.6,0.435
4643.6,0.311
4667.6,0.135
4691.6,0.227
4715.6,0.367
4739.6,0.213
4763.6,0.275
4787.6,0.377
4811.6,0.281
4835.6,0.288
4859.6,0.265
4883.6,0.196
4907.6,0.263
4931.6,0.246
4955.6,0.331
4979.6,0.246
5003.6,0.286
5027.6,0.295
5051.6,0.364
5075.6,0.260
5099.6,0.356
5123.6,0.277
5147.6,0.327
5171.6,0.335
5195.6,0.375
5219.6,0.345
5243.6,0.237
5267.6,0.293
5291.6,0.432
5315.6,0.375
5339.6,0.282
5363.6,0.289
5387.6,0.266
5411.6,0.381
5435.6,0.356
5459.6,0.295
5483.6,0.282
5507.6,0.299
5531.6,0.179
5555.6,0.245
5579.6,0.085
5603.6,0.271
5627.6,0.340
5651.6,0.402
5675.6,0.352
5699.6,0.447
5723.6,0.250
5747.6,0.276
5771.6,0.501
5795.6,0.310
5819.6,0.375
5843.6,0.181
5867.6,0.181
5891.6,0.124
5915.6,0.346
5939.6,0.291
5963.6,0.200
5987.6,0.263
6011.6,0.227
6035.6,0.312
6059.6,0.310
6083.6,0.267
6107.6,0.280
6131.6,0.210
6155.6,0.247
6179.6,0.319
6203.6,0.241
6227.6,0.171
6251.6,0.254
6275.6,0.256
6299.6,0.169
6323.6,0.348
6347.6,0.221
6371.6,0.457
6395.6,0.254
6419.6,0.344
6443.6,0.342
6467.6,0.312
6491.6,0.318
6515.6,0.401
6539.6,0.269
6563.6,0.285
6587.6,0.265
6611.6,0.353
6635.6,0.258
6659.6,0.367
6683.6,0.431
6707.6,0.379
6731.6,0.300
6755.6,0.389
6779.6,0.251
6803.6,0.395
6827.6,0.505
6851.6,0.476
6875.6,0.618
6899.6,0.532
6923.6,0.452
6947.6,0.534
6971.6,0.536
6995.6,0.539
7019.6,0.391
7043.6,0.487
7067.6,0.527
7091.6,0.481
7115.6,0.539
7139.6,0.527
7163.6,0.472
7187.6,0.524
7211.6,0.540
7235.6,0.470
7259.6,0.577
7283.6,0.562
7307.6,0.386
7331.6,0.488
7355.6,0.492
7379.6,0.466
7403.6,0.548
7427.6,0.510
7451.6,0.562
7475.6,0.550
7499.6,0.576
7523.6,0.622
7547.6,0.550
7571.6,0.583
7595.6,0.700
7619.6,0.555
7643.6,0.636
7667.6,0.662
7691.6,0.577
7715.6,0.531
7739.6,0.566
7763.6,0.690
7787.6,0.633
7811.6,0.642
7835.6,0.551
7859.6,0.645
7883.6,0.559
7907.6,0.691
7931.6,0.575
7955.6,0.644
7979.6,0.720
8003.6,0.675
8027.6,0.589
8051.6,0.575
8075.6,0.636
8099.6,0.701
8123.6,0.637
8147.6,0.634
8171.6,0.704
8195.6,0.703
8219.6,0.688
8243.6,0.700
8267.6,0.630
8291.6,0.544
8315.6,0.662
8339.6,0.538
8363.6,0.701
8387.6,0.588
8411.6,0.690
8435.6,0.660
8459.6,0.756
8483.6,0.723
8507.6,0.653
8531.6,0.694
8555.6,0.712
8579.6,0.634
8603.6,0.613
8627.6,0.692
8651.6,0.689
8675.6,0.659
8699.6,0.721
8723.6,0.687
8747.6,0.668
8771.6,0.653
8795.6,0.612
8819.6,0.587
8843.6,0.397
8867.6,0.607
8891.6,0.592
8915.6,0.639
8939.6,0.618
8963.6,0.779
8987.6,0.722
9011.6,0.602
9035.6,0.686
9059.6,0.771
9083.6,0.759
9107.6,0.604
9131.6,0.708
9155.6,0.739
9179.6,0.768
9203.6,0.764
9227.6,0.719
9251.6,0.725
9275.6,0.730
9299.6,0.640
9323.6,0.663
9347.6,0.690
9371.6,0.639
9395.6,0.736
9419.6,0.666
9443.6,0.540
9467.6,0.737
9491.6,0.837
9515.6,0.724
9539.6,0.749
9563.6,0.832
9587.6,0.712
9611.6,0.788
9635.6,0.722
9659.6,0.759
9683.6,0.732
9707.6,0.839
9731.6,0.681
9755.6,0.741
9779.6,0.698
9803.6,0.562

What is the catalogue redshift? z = 0.71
